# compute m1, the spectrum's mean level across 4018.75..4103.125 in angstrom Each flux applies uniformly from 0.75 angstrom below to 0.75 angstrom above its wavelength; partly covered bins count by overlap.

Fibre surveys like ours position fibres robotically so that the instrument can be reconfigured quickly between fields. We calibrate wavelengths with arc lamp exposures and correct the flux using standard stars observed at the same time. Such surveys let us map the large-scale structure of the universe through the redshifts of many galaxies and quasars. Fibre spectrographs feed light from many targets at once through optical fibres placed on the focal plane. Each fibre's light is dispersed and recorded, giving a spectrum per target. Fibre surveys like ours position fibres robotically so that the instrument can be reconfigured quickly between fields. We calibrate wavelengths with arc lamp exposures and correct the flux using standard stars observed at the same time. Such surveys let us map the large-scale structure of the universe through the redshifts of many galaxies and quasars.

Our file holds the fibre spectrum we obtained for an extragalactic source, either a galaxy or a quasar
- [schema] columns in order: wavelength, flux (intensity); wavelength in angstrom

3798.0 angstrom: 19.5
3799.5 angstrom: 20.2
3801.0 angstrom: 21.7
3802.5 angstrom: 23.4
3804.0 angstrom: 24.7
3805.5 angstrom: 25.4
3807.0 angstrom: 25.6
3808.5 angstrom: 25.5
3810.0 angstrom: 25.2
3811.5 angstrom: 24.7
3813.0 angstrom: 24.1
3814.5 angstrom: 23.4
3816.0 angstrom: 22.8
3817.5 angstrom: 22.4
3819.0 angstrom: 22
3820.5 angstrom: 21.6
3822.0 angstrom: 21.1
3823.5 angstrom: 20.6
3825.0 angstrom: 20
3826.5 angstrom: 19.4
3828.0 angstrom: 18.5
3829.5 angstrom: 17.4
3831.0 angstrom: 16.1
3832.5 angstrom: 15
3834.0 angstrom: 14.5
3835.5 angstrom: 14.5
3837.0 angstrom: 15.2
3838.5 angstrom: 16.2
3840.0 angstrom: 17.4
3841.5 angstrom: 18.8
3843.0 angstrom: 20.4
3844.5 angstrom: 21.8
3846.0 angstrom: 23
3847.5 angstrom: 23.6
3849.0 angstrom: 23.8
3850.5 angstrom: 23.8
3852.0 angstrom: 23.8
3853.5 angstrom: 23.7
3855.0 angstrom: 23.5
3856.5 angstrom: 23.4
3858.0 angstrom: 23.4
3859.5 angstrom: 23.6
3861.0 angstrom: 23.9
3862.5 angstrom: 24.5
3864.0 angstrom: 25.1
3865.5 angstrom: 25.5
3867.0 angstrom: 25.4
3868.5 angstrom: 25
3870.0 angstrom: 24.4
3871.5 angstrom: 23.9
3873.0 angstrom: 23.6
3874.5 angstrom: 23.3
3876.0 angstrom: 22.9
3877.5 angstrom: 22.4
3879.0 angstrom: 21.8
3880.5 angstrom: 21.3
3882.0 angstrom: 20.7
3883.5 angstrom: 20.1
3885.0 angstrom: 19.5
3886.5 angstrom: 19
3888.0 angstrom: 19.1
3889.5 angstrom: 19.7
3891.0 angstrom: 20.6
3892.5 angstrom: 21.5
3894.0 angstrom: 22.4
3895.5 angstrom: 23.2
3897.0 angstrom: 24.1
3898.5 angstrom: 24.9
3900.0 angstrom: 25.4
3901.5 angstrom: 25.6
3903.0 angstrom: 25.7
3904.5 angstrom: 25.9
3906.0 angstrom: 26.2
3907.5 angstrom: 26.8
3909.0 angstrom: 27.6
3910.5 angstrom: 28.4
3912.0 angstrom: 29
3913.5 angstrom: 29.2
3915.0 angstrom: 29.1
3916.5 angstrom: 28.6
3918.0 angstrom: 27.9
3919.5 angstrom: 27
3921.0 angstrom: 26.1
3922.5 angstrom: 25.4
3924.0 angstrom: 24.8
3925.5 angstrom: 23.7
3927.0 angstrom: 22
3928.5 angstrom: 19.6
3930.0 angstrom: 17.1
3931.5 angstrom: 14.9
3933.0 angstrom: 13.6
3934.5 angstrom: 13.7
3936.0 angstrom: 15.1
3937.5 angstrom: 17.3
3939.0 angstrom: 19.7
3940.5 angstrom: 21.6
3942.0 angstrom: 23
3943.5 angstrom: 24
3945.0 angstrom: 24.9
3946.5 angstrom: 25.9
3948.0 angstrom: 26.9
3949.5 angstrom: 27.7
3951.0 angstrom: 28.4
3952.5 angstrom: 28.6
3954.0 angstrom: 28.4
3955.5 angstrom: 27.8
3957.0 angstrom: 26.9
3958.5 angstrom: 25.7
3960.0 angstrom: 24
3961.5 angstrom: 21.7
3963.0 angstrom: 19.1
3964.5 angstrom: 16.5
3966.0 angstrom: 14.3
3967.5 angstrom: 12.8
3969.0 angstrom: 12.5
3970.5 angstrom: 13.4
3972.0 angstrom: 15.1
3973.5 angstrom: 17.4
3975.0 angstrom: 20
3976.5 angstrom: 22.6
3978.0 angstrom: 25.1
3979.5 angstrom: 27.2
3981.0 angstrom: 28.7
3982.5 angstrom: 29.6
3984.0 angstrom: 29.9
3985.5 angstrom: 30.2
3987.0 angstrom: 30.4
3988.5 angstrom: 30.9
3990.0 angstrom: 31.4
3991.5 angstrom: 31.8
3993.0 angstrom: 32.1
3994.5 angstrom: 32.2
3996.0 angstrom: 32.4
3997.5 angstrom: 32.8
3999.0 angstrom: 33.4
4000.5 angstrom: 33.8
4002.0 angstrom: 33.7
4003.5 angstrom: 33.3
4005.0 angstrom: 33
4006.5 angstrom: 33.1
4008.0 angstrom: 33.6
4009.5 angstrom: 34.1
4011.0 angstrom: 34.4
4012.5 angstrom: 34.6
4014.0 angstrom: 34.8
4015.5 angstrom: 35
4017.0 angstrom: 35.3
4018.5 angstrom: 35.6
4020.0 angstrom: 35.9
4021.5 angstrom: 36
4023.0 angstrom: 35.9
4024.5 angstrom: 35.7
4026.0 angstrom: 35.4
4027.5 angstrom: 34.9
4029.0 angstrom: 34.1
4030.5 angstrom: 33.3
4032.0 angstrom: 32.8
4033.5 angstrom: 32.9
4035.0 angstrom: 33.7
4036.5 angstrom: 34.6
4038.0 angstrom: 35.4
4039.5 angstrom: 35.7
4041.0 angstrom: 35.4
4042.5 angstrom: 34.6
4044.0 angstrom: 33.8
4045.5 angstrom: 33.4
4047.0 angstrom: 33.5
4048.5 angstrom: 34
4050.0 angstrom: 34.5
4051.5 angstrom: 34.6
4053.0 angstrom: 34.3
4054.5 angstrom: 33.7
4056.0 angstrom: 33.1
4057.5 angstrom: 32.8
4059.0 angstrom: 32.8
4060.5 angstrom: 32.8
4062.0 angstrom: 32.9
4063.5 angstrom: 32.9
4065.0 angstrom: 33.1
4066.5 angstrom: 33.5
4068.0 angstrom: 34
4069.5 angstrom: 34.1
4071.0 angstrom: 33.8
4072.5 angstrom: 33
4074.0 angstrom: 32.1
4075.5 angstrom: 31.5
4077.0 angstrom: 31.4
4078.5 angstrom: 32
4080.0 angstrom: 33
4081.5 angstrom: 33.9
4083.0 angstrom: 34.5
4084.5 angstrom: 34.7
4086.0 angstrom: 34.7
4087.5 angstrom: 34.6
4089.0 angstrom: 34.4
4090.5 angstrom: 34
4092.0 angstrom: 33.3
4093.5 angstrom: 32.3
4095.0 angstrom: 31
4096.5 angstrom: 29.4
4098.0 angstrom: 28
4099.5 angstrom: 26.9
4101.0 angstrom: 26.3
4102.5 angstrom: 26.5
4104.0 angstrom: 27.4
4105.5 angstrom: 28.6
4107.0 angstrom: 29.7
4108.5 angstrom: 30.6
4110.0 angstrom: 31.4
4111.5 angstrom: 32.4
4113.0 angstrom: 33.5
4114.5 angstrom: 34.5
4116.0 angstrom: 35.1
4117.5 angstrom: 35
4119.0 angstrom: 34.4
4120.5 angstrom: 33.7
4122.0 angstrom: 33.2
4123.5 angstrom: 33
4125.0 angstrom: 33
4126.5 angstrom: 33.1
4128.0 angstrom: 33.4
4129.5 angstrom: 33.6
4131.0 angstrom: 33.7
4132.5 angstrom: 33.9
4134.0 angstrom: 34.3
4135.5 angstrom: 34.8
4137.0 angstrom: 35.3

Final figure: 33.3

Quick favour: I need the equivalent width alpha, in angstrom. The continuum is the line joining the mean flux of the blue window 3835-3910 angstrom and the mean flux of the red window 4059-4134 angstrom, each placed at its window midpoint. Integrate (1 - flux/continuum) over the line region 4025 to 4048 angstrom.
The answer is -3.4 angstrom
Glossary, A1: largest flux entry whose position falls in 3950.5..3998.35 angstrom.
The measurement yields 32.8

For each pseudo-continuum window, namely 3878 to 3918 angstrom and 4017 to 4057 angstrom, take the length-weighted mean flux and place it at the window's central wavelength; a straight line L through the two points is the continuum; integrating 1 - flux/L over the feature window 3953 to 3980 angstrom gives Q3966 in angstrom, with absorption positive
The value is 7.93 angstrom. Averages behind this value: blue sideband 24.1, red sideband 34.5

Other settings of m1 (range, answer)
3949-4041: 29.4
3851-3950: 23.3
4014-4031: 35.2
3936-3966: 23.6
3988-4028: 33.9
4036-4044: 35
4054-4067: 33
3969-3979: 18.7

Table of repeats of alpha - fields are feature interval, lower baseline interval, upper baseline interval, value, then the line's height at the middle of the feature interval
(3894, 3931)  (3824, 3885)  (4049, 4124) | -2.0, 24.1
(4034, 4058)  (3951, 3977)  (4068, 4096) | -4.0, 29.4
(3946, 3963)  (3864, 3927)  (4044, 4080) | 0.7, 27.5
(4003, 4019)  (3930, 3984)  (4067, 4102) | -5.0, 26.1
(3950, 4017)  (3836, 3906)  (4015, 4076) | 5.8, 30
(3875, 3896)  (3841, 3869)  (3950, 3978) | 1.7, 22.8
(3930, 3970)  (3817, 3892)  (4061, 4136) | 6.9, 25.6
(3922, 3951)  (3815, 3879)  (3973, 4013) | 6.2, 27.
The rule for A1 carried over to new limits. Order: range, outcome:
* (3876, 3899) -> 24.9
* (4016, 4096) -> 36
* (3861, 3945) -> 29.2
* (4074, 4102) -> 34.7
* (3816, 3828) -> 22.8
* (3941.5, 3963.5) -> 28.6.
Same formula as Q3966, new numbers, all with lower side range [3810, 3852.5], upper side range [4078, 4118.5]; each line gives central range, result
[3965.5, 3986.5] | 3.99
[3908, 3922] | -2.43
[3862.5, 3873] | -1.40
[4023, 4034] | -2.12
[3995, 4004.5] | -1.95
